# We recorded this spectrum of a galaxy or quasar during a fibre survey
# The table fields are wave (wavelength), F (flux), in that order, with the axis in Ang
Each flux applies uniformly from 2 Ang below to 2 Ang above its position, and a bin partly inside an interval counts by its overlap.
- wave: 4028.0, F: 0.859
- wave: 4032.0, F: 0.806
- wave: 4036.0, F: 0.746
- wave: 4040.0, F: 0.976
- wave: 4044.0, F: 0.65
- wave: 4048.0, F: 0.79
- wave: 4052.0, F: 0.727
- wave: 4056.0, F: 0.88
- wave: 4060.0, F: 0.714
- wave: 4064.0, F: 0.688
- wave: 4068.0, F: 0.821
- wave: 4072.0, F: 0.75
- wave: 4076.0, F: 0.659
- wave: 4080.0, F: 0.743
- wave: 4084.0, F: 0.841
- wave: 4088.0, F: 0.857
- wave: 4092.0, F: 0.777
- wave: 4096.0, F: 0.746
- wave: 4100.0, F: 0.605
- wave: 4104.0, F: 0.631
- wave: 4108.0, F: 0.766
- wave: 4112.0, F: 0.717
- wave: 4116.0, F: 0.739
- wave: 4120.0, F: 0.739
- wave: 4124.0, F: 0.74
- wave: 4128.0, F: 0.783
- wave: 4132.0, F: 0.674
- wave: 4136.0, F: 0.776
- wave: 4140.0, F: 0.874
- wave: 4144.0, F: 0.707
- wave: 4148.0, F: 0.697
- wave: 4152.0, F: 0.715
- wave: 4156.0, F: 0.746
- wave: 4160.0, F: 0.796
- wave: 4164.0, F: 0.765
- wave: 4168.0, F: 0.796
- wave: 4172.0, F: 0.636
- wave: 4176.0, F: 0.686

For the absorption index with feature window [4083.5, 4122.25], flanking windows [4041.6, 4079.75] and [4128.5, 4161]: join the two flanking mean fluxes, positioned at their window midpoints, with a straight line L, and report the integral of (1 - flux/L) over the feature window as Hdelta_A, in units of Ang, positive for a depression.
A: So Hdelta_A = 0.4 Ang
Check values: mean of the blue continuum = 0.745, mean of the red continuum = 0.748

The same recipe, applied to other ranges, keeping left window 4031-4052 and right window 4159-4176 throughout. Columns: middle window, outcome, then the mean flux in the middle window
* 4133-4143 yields -0.65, 0.798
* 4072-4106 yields 1.55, 0.733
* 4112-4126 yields 0.38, 0.736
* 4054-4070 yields 0.06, 0.776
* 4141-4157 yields 0.45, 0.724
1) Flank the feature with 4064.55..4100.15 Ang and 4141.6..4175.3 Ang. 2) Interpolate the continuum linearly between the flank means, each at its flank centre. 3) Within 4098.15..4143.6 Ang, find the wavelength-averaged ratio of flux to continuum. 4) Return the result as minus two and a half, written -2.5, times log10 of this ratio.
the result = 0.02 mag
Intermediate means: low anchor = 0.761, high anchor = 0.732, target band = 0.731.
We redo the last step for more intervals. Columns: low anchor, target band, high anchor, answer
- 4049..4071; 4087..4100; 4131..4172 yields 0.002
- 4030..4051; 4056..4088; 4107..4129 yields 0.016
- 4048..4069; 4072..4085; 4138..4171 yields 0.034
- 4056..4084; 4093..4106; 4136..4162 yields 0.125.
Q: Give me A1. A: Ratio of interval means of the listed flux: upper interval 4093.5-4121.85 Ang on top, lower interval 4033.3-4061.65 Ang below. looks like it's 0.9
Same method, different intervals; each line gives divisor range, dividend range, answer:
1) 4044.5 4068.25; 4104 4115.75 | 0.95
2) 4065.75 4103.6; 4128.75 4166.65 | 1.00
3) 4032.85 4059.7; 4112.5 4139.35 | 0.95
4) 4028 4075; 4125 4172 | 0.97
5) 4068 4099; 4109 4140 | 0.98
